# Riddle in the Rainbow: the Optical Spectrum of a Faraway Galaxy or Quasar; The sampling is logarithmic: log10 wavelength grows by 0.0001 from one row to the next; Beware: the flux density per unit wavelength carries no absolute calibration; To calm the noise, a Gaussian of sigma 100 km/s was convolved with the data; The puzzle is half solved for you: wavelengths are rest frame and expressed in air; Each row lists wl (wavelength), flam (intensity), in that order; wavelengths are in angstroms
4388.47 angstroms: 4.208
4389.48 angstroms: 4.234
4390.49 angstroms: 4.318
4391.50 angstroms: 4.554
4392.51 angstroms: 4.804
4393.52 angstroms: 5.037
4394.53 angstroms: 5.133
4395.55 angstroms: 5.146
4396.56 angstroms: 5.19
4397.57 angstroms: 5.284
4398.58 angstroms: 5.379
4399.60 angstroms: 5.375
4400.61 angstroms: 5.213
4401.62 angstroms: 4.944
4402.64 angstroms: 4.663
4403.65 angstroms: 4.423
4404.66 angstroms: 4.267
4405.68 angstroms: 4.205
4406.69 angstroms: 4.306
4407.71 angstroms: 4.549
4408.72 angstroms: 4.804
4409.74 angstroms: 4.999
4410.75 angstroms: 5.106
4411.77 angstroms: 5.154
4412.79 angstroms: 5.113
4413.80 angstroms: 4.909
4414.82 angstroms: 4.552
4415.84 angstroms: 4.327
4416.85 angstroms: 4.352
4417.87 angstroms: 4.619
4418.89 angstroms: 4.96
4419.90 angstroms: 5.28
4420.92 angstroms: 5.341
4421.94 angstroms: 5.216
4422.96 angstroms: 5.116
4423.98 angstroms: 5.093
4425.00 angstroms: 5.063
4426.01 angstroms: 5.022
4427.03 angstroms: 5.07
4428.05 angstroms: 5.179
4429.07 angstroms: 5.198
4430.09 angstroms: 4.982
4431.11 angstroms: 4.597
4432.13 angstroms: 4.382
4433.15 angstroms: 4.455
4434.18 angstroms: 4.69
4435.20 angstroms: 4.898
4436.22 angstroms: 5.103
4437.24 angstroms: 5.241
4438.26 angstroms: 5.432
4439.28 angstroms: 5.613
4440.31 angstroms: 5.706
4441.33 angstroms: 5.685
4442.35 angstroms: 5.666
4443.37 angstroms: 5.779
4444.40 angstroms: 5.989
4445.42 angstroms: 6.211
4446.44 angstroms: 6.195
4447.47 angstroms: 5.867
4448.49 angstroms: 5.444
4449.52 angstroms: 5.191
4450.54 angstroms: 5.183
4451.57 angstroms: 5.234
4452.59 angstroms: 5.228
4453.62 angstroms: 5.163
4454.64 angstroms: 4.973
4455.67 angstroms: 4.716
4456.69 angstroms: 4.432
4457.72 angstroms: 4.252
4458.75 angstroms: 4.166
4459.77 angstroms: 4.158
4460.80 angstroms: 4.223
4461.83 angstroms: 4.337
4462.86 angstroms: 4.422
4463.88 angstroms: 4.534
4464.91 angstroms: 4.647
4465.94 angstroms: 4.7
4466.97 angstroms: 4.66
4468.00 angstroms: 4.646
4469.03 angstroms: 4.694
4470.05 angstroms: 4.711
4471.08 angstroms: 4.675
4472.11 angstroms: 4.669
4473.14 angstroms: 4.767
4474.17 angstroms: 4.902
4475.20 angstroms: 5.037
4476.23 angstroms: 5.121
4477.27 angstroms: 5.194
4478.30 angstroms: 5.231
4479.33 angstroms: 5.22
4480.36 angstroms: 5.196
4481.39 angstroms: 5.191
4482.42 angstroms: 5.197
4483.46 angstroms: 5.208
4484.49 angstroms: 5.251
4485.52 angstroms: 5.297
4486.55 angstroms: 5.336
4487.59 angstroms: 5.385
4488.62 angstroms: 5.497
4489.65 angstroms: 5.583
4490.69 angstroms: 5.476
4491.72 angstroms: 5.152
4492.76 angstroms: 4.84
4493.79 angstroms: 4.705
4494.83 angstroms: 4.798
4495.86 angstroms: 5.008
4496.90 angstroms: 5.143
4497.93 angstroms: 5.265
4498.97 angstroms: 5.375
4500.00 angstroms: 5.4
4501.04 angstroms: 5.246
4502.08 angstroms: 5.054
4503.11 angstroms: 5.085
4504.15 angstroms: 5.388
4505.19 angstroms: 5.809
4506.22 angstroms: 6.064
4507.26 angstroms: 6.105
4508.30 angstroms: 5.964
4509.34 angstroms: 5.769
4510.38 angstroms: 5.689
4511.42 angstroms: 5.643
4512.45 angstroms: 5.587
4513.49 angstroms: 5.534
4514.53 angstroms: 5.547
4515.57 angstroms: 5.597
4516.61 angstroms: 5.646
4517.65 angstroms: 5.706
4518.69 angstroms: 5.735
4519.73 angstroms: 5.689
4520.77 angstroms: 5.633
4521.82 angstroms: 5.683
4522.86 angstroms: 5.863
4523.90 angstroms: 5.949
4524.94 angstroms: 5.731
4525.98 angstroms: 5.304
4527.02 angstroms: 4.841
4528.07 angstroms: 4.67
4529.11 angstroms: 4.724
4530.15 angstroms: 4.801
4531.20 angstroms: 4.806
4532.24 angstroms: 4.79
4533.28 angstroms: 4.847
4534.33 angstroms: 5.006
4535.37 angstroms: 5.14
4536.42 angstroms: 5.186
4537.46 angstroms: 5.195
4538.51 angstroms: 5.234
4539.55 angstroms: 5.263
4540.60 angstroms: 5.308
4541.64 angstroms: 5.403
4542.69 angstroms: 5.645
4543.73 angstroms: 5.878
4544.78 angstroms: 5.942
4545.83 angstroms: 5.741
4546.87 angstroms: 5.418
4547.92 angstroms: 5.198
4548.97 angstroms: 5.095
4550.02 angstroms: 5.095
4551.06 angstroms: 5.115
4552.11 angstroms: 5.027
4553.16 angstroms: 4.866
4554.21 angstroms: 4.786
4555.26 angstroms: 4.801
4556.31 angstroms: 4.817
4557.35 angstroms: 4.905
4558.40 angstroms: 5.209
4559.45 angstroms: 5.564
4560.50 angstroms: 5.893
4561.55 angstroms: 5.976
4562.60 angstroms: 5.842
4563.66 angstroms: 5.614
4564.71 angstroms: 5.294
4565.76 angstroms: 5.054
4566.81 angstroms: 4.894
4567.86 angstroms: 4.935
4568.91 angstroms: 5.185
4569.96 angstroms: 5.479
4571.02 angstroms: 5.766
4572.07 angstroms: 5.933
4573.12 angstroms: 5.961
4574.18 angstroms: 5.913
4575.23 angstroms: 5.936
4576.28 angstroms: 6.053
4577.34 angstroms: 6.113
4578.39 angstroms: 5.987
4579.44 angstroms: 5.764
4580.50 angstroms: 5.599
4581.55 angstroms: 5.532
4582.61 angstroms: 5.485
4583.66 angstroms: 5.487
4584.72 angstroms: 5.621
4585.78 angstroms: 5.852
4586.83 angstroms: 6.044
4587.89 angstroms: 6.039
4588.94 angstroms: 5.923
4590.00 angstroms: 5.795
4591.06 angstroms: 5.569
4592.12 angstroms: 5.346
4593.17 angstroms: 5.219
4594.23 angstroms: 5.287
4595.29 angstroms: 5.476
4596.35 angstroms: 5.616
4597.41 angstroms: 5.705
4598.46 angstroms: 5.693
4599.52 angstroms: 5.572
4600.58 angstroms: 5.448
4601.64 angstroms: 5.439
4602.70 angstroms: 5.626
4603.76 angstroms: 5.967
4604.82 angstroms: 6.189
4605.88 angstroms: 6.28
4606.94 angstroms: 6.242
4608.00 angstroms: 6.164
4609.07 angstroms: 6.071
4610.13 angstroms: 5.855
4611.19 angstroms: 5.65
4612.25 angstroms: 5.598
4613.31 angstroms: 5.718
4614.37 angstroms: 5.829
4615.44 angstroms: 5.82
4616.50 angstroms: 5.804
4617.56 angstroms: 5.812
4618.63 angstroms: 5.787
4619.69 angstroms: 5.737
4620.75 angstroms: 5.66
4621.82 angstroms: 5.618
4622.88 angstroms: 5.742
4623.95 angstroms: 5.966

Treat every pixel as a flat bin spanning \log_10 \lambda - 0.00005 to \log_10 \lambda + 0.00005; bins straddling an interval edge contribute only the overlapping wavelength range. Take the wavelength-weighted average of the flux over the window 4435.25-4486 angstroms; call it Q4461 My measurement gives 5.07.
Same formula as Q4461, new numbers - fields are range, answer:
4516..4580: 5.39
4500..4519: 5.61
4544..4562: 5.27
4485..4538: 5.36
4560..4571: 5.43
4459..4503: 4.98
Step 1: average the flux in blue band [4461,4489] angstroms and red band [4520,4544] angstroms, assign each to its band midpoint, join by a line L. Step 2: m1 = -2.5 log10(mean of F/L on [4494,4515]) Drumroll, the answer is -0.07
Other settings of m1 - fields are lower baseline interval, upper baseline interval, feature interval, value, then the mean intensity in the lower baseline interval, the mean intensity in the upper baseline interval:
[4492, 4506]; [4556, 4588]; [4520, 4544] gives 0.02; 5.18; 5.61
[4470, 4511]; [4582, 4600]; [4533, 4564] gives 0.03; 5.26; 5.63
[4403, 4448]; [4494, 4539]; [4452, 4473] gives 0.13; 5.06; 5.37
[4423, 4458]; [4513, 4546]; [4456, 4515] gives 0.04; 5.21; 5.37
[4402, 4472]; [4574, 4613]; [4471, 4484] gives 0.02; 4.94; 5.76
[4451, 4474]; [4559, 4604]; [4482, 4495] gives -0.08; 4.64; 5.64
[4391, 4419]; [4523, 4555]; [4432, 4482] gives -0.01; 4.83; 5.2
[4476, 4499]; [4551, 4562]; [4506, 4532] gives -0.07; 5.2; 5.18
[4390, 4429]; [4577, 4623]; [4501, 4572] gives 0.02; 4.9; 5.74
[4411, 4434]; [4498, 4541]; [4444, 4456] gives -0.09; 4.91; 5.4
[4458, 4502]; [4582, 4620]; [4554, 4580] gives 0.00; 4.96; 5.74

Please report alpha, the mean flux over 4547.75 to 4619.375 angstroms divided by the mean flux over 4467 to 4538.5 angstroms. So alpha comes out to 1.06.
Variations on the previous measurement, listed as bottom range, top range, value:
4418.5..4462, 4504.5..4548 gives 1.07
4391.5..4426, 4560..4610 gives 1.16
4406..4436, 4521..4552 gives 1.08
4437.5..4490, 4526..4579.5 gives 1.05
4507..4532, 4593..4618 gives 1.05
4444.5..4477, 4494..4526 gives 1.13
